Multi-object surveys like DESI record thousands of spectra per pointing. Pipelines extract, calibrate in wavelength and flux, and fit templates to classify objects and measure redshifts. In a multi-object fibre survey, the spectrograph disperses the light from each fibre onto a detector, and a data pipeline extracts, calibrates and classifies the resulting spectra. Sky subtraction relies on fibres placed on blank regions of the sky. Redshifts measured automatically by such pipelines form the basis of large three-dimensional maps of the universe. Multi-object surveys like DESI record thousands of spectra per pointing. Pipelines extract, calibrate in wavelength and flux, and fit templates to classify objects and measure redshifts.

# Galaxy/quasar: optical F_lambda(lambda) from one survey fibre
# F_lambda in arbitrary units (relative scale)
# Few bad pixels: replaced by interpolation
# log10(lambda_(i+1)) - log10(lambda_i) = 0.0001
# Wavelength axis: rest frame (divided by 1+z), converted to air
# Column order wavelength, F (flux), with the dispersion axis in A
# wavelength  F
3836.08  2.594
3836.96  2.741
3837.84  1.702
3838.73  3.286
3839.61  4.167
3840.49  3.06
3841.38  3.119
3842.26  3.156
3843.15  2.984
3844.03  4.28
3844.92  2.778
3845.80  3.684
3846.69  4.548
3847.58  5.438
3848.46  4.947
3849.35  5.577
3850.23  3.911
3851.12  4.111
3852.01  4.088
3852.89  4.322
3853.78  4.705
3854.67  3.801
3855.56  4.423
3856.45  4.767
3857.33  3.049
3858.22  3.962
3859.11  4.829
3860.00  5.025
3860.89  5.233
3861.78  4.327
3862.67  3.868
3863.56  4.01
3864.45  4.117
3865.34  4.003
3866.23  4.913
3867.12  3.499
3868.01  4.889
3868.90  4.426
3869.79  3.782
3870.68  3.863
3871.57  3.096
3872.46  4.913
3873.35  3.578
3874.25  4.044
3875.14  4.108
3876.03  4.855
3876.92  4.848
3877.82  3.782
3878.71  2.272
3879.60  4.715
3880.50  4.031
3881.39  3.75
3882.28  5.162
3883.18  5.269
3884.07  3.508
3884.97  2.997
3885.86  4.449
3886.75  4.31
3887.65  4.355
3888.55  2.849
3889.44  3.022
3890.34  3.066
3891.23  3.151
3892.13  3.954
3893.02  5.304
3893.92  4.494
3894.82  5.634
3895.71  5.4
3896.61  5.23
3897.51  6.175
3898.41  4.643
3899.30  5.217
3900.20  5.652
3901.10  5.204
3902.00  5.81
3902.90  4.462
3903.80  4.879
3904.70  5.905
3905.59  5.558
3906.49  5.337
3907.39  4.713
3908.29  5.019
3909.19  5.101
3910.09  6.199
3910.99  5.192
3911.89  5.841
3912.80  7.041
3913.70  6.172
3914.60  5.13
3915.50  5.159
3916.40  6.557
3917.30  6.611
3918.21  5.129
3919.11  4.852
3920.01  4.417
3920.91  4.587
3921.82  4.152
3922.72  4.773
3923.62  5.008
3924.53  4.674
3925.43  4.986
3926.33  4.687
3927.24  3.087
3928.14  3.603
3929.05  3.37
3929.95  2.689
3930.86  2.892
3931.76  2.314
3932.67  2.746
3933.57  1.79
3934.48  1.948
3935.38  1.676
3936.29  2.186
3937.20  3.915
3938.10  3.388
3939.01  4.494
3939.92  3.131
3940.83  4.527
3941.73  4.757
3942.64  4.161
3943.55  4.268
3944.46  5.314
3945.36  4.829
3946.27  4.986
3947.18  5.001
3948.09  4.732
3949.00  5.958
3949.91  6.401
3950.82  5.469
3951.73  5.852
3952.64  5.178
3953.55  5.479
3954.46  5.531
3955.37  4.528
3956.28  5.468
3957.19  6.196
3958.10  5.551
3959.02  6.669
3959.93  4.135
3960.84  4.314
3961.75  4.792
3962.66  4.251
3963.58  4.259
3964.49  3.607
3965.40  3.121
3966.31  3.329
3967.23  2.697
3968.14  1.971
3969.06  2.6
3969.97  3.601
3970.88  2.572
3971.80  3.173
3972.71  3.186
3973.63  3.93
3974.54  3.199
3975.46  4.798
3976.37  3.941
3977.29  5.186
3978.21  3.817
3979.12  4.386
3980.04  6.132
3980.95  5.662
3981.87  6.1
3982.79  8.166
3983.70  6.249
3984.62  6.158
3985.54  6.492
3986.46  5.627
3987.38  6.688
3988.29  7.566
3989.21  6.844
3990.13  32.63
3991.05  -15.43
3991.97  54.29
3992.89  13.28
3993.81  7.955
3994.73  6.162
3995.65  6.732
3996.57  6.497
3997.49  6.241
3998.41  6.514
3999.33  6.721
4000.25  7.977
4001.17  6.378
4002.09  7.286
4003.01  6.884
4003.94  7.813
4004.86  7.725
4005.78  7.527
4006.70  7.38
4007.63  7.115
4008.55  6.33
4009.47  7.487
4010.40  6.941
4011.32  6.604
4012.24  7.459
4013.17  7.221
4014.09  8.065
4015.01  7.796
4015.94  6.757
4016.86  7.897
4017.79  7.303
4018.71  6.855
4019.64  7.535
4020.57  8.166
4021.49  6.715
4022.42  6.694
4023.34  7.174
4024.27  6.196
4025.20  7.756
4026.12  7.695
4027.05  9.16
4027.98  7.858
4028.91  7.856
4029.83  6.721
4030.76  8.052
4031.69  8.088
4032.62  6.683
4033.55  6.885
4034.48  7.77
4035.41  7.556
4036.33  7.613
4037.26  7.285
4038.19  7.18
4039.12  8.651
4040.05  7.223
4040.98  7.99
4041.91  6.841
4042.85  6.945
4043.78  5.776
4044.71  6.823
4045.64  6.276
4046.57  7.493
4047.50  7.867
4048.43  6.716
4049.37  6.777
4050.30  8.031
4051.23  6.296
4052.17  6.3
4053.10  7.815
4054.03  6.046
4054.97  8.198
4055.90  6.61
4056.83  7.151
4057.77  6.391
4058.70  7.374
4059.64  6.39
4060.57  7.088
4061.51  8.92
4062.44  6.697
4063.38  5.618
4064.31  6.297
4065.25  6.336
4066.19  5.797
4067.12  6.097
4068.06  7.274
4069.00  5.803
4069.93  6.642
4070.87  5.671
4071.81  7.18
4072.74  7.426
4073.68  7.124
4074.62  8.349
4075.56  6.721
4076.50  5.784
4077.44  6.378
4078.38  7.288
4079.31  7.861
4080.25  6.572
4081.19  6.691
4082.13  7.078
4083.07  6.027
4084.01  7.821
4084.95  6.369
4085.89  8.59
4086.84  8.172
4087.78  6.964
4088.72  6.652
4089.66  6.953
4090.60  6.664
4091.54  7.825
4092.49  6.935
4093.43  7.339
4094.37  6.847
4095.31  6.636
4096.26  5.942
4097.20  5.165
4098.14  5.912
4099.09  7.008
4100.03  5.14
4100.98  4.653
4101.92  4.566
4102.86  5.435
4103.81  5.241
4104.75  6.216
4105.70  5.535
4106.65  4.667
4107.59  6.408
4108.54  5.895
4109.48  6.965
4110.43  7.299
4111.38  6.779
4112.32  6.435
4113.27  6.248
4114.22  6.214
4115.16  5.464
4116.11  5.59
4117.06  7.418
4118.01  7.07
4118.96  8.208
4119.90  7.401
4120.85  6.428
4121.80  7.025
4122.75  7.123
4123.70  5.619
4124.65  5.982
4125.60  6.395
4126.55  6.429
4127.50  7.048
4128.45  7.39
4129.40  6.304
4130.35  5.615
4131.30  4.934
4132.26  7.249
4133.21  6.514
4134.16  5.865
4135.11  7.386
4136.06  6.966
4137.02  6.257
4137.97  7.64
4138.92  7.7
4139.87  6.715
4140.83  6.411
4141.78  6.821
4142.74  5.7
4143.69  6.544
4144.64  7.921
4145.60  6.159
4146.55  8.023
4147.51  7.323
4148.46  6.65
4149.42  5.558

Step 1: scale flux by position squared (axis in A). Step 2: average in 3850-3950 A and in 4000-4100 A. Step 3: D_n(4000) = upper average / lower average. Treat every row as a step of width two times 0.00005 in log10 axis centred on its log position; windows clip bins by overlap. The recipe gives 1.7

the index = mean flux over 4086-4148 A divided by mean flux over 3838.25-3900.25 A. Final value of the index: 1.6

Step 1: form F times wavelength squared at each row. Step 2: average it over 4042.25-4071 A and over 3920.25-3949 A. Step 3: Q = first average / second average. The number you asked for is 1.9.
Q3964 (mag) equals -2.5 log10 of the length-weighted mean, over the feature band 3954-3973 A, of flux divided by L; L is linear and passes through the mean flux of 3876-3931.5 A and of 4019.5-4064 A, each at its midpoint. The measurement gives 0.37 mag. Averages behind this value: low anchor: 4.68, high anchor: 7.22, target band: 4.08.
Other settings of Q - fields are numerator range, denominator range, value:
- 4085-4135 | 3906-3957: 1.53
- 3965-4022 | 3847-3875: 1.74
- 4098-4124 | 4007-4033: 0.88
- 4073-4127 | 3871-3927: 1.52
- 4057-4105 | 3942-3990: 1.38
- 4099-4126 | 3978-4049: 0.84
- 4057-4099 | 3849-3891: 1.83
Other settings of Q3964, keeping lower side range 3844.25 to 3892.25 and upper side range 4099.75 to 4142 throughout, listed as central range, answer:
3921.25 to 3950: 0.20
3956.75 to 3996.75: -0.25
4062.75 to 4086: -0.13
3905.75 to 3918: -0.25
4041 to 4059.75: -0.20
